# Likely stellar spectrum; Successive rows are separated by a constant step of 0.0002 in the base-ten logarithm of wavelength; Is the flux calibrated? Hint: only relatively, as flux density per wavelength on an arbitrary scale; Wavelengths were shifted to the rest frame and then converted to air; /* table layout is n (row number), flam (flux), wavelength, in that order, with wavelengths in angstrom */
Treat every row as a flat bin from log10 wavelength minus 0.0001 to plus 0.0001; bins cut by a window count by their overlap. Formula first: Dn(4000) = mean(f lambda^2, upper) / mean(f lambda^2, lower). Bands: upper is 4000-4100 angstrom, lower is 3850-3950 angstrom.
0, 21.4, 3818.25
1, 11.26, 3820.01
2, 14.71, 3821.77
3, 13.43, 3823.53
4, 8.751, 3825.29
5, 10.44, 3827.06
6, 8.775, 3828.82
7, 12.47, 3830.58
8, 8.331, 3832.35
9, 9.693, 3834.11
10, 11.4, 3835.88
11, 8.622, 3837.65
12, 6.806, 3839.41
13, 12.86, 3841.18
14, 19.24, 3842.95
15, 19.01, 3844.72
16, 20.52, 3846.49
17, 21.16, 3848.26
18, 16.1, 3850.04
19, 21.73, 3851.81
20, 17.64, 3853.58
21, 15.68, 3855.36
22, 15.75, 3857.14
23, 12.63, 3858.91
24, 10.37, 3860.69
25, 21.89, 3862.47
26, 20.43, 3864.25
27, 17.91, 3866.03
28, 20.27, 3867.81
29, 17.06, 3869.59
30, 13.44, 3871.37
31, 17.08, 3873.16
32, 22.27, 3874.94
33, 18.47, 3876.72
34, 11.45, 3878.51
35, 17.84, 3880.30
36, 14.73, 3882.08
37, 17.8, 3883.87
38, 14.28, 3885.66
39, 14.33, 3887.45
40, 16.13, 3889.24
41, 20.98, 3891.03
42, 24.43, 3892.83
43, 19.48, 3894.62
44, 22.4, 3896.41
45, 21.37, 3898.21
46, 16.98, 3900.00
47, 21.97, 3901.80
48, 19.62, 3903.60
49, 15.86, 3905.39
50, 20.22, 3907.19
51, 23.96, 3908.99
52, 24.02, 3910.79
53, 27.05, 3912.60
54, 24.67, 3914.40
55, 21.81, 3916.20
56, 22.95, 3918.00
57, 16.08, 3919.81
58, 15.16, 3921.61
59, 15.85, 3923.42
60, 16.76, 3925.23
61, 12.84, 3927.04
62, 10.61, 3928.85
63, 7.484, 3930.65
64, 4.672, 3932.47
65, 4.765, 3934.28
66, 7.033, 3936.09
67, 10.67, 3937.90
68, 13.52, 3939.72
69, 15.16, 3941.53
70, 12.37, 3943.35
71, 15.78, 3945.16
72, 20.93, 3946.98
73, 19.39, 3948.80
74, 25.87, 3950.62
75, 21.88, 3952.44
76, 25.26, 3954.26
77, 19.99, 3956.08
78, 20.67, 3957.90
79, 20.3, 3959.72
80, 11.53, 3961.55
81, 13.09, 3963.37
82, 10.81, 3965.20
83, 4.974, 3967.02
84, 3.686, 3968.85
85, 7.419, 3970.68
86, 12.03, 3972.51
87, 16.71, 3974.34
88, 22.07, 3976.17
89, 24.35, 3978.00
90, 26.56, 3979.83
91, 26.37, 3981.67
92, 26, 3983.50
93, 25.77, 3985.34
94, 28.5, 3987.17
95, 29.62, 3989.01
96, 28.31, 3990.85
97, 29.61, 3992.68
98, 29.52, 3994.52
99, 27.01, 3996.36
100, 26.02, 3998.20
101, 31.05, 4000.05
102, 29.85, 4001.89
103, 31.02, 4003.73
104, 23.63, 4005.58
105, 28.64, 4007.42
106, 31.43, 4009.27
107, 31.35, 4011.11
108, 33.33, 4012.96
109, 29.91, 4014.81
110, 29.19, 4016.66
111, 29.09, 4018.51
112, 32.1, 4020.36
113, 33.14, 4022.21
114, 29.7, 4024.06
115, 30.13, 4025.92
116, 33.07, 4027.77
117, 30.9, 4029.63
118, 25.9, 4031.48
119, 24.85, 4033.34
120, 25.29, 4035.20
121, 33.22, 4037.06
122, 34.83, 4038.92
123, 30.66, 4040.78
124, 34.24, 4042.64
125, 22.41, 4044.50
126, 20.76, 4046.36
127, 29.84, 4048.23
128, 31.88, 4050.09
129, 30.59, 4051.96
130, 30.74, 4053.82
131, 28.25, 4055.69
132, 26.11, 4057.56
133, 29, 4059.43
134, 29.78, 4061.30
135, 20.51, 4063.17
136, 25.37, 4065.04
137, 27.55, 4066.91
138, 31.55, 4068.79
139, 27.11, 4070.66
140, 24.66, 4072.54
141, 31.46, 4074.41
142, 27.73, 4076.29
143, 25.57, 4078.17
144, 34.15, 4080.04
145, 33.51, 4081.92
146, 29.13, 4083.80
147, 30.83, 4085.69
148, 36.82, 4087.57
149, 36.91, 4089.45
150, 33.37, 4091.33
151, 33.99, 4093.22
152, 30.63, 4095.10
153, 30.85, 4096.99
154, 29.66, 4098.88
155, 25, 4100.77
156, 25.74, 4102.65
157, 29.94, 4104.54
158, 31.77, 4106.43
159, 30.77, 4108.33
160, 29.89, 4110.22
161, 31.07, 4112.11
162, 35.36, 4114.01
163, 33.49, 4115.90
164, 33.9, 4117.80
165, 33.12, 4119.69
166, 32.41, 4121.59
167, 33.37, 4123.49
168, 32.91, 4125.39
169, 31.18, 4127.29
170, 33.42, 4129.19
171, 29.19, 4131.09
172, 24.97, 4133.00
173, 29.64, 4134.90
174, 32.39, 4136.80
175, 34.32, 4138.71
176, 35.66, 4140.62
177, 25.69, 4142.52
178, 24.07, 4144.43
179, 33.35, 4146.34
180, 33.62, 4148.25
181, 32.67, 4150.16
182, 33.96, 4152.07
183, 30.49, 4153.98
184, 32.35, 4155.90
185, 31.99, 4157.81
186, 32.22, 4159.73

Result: 1.9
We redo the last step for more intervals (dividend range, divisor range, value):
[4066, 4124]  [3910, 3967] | 2.07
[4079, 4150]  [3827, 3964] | 2.11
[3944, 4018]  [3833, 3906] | 1.43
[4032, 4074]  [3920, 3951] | 2.24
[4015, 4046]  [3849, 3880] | 1.89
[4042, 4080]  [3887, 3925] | 1.49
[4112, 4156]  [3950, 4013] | 1.50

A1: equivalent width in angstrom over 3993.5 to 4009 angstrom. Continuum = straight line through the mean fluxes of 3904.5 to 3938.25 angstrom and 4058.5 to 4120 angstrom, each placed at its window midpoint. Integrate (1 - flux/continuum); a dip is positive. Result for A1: -3.9 angstrom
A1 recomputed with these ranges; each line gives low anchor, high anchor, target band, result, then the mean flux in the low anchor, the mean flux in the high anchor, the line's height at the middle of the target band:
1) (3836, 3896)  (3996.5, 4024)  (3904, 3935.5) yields 6.99 angstrom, 16.9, 29.9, 21.7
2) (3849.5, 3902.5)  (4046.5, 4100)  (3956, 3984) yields 8.48 angstrom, 17.8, 29.8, 23.5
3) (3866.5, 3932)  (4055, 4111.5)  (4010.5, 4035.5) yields -3.98 angstrom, 18.2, 29.6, 25.9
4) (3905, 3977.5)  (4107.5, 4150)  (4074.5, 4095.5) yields -3.11 angstrom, 15.9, 31.6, 27.9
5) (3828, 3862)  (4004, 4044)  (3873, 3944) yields 9.52 angstrom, 14.3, 30.1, 19.9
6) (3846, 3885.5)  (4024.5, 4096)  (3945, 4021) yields 4.55 angstrom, 17.3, 29.6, 24.7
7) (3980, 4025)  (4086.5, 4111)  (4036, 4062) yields 0.60 angstrom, 29.1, 31.2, 30.1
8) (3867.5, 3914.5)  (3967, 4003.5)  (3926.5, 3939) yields 7.59 angstrom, 19.1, 23.4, 21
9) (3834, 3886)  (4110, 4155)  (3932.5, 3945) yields 6.20 angstrom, 16.3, 31.7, 20.7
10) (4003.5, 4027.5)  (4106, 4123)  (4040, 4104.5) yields 4.53 angstrom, 30.3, 32.5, 31.5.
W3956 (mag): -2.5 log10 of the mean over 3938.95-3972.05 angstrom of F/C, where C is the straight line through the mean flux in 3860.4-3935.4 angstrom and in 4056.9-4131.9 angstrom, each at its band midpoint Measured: 0.33 mag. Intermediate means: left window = 17.6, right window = 30.5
